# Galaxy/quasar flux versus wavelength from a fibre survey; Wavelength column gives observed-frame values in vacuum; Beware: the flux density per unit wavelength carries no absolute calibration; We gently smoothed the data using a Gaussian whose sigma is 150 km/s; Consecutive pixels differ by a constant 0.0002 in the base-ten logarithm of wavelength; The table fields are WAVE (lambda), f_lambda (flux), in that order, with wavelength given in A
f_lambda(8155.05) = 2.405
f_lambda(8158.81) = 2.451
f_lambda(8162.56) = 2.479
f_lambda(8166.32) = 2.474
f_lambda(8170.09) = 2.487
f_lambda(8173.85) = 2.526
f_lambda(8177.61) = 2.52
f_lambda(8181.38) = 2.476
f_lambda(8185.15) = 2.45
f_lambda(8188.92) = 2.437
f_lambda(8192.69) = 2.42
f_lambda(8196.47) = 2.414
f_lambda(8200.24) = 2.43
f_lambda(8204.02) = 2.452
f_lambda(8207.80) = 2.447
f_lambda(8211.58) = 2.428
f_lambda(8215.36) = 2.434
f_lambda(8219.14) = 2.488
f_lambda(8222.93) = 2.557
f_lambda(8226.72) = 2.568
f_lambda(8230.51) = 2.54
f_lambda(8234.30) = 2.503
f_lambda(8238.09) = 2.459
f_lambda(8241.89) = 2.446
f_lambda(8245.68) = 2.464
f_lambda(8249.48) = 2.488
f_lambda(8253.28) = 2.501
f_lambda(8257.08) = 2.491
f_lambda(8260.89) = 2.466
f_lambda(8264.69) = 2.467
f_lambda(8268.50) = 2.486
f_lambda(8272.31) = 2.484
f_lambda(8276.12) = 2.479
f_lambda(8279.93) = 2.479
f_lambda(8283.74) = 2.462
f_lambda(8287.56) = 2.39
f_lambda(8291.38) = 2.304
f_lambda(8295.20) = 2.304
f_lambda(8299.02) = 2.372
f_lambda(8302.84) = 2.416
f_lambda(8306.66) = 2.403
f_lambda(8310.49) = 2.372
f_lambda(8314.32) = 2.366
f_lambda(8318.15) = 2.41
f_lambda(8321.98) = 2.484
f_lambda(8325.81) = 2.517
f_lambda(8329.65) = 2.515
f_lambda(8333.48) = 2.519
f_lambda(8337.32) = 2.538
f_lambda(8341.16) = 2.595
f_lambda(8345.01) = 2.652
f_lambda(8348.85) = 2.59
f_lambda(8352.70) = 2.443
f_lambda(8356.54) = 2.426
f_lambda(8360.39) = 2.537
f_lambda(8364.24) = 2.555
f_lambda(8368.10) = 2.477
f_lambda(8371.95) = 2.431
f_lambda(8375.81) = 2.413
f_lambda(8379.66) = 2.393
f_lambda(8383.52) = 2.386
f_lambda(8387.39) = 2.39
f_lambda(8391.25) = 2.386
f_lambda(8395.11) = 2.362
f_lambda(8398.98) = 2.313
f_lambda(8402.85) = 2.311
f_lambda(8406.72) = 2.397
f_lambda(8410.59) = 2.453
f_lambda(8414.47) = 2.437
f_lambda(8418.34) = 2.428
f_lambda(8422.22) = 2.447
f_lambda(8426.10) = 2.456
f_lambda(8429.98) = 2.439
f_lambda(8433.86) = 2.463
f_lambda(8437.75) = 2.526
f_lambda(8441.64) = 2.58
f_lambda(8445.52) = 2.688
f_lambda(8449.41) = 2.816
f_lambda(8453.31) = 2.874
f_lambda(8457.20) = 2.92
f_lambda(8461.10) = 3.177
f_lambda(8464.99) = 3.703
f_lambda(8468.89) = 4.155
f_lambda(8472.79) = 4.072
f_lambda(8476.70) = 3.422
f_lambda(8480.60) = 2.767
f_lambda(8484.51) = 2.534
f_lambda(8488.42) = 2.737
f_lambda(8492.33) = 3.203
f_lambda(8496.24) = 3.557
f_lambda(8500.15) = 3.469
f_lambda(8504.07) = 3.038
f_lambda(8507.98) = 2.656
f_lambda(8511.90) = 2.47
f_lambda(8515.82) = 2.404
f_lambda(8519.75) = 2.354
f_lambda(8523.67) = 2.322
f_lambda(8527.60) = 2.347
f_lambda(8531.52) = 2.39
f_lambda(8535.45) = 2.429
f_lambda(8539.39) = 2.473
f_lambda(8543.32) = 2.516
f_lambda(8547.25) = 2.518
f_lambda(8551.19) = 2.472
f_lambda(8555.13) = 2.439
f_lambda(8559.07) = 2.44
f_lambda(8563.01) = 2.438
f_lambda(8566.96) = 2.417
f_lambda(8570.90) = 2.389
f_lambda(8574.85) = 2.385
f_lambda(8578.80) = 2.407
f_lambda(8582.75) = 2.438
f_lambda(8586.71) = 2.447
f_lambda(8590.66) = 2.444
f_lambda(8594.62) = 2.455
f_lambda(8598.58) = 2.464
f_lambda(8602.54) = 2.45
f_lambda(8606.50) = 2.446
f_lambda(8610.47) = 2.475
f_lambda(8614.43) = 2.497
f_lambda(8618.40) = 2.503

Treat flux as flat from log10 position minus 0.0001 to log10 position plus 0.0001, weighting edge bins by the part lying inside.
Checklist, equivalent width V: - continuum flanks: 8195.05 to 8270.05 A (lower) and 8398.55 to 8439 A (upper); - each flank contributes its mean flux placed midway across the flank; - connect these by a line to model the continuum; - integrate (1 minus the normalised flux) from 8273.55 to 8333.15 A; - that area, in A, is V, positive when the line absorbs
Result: 0.9 A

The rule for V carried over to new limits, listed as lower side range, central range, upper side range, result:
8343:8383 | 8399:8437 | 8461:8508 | 5.7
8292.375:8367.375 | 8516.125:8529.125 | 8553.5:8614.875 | 0.5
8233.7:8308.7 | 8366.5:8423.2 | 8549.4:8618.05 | 1.0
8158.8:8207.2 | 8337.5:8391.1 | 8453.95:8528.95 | 5.9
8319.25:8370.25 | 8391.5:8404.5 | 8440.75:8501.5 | 2.1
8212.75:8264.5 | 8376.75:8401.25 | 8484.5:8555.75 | 2.0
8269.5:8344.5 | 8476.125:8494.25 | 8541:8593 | -3.3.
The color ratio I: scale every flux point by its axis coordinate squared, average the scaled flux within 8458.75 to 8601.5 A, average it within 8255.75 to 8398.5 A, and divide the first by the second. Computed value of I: 1.17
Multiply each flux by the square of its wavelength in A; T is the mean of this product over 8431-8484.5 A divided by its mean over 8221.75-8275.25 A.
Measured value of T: 1.29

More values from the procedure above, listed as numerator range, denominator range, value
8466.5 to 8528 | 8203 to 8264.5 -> 1.28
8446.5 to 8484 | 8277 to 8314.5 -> 1.43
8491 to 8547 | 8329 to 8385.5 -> 1.11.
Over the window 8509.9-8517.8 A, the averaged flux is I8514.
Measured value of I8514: 2.44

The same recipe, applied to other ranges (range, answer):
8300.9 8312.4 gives 2.4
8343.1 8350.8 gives 2.62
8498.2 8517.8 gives 2.81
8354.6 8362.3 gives 2.48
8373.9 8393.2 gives 2.39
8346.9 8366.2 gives 2.51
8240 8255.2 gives 2.48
